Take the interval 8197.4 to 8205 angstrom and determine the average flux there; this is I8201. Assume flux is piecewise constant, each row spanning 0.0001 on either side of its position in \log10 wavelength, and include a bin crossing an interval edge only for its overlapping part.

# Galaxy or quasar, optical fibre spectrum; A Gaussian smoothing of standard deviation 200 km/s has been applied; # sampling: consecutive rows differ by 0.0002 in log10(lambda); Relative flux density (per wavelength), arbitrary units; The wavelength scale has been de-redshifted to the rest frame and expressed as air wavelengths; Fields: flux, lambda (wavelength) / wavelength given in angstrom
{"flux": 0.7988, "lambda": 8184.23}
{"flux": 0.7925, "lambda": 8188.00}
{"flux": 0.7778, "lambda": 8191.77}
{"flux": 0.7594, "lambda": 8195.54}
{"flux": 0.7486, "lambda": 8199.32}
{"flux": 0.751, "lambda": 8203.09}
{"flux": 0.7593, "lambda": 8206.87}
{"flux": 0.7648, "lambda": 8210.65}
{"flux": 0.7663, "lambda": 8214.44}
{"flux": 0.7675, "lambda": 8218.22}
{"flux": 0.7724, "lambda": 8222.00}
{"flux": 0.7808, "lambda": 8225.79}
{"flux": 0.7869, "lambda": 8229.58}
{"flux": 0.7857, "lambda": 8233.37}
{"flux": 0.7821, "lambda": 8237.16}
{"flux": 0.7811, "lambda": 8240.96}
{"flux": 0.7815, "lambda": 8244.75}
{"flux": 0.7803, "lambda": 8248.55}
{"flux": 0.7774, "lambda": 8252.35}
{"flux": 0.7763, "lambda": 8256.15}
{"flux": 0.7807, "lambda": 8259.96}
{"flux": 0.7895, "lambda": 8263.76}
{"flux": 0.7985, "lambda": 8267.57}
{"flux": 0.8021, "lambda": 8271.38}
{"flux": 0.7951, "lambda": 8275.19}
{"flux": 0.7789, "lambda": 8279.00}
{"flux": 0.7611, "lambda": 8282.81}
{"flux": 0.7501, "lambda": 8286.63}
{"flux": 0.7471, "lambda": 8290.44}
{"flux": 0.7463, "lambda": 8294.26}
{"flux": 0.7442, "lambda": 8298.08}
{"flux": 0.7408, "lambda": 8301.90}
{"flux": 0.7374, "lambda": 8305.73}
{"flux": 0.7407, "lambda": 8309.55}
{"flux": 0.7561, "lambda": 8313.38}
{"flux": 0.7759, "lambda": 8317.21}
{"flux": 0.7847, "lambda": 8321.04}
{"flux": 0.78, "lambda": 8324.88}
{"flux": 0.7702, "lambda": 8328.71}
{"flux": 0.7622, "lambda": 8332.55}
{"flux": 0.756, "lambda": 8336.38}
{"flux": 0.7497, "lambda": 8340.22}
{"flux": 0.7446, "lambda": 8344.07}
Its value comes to 0.75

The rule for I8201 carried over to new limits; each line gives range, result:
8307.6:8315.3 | 0.749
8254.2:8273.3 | 0.789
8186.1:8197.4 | 0.777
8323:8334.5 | 0.771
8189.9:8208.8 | 0.759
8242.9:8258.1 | 0.778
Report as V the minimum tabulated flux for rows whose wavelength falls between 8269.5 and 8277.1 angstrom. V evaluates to 0.7951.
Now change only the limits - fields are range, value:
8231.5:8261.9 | 0.7763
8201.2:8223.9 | 0.751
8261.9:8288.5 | 0.7501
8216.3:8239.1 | 0.7675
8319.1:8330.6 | 0.7702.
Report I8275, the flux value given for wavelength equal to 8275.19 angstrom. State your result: 0.7951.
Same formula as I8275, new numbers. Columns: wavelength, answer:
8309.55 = 0.7407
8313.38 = 0.7561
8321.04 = 0.7847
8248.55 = 0.7803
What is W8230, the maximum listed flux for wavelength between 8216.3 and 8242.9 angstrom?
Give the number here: 0.7869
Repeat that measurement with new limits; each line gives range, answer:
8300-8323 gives 0.7847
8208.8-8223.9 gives 0.7724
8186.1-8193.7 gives 0.7925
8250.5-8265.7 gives 0.7895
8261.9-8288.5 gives 0.8021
